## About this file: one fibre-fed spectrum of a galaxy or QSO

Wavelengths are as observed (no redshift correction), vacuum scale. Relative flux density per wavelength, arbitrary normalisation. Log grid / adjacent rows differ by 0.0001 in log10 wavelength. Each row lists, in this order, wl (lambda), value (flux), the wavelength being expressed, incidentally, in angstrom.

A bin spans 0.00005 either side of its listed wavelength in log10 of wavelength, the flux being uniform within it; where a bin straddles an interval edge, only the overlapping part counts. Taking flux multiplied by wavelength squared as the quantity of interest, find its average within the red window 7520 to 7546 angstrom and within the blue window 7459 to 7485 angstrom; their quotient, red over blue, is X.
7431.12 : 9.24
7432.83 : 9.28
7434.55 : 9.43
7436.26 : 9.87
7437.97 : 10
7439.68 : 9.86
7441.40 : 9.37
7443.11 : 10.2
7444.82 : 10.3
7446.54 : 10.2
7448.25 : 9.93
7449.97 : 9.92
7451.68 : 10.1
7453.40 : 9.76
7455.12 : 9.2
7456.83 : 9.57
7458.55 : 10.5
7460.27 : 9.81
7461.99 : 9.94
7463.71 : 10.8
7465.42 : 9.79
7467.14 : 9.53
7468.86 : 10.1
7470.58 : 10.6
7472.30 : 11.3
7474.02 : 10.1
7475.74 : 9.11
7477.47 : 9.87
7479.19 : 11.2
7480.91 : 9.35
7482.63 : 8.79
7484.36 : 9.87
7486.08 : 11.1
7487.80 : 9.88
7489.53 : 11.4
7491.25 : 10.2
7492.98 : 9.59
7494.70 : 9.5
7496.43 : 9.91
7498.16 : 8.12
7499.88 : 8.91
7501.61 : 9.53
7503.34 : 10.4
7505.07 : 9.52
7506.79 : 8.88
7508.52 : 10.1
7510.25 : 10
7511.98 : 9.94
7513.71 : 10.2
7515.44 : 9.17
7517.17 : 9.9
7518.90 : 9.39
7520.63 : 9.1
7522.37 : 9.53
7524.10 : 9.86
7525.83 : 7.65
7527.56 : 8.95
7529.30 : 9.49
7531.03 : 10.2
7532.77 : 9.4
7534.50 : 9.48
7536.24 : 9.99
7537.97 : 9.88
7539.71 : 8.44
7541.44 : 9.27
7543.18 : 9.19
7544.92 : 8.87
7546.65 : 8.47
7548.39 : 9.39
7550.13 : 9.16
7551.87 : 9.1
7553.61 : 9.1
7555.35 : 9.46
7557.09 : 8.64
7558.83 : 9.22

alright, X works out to 0.94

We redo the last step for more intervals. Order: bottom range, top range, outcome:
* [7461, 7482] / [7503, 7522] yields 0.97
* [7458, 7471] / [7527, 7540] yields 0.96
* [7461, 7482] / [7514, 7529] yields 0.92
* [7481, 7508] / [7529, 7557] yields 0.97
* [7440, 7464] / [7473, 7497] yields 1.01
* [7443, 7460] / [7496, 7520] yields 0.98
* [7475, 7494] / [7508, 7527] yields 0.96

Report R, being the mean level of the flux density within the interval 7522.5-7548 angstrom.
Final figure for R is 9.24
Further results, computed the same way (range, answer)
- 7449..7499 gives 9.96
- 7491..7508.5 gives 9.46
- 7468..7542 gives 9.7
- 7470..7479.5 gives 10.3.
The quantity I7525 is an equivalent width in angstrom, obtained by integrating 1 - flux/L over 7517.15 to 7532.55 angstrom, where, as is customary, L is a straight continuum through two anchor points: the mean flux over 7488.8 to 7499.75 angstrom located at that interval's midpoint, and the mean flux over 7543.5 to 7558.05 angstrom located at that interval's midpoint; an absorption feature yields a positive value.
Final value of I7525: 0.0 angstrom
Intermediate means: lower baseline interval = 9.71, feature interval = 9.31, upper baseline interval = 9.03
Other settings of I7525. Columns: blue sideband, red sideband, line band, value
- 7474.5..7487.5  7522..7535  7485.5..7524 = -0.5 angstrom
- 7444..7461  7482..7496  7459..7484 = -0.1 angstrom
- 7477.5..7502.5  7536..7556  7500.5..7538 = -0.3 angstrom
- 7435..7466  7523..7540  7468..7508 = -0.8 angstrom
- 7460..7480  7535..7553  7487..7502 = 0.3 angstrom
